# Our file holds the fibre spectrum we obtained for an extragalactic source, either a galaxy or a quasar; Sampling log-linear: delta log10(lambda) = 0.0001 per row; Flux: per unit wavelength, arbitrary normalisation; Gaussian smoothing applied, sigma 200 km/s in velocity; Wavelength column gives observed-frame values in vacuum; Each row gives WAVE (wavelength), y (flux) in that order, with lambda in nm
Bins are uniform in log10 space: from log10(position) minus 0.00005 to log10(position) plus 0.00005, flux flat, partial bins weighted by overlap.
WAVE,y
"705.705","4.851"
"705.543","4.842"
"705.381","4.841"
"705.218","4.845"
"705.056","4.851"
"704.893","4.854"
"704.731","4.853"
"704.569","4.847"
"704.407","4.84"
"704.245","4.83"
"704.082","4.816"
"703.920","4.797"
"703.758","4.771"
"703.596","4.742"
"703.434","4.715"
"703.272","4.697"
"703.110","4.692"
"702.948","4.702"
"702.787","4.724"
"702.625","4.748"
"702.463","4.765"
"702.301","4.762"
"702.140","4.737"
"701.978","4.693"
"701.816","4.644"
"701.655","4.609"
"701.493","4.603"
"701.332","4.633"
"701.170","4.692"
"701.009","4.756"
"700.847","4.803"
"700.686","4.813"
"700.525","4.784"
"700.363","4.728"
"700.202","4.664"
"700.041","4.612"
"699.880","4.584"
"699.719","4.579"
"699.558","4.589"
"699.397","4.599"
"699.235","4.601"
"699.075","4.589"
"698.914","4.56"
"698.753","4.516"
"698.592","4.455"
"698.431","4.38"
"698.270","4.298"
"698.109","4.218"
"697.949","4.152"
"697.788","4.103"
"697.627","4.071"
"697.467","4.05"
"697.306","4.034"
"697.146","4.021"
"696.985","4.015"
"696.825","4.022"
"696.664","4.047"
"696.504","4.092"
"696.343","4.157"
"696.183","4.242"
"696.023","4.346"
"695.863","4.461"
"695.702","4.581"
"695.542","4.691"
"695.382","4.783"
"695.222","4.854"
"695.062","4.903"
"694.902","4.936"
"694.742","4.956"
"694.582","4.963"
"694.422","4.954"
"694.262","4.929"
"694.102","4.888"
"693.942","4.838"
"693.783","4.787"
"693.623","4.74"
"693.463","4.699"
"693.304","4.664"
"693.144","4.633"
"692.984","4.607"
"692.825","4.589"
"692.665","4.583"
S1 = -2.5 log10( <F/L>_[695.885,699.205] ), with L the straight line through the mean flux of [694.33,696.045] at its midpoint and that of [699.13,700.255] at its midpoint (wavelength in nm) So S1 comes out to 0.11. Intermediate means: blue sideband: 4.78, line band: 4.23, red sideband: 4.6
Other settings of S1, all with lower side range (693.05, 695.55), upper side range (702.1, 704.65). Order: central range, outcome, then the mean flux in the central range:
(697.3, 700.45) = 0.09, 4.43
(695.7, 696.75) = 0.14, 4.25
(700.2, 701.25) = 0.01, 4.76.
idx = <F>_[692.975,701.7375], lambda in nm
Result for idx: 4.54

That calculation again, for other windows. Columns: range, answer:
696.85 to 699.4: 4.28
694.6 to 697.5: 4.42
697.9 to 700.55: 4.52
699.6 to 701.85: 4.68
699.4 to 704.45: 4.71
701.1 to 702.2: 4.65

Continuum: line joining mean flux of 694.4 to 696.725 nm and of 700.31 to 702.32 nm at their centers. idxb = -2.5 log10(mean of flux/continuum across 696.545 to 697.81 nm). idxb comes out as 0.15 mag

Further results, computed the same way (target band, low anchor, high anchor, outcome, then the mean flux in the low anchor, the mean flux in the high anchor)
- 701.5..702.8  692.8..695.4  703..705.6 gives 0.023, 4.81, 4.8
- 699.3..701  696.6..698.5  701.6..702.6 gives -0.053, 4.12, 4.71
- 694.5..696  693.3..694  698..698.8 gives -0.035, 4.76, 4.36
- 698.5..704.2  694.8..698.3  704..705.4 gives -0.012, 4.33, 4.84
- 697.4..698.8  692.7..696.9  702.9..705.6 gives 0.108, 4.63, 4.8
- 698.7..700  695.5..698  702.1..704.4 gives -0.041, 4.18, 4.75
